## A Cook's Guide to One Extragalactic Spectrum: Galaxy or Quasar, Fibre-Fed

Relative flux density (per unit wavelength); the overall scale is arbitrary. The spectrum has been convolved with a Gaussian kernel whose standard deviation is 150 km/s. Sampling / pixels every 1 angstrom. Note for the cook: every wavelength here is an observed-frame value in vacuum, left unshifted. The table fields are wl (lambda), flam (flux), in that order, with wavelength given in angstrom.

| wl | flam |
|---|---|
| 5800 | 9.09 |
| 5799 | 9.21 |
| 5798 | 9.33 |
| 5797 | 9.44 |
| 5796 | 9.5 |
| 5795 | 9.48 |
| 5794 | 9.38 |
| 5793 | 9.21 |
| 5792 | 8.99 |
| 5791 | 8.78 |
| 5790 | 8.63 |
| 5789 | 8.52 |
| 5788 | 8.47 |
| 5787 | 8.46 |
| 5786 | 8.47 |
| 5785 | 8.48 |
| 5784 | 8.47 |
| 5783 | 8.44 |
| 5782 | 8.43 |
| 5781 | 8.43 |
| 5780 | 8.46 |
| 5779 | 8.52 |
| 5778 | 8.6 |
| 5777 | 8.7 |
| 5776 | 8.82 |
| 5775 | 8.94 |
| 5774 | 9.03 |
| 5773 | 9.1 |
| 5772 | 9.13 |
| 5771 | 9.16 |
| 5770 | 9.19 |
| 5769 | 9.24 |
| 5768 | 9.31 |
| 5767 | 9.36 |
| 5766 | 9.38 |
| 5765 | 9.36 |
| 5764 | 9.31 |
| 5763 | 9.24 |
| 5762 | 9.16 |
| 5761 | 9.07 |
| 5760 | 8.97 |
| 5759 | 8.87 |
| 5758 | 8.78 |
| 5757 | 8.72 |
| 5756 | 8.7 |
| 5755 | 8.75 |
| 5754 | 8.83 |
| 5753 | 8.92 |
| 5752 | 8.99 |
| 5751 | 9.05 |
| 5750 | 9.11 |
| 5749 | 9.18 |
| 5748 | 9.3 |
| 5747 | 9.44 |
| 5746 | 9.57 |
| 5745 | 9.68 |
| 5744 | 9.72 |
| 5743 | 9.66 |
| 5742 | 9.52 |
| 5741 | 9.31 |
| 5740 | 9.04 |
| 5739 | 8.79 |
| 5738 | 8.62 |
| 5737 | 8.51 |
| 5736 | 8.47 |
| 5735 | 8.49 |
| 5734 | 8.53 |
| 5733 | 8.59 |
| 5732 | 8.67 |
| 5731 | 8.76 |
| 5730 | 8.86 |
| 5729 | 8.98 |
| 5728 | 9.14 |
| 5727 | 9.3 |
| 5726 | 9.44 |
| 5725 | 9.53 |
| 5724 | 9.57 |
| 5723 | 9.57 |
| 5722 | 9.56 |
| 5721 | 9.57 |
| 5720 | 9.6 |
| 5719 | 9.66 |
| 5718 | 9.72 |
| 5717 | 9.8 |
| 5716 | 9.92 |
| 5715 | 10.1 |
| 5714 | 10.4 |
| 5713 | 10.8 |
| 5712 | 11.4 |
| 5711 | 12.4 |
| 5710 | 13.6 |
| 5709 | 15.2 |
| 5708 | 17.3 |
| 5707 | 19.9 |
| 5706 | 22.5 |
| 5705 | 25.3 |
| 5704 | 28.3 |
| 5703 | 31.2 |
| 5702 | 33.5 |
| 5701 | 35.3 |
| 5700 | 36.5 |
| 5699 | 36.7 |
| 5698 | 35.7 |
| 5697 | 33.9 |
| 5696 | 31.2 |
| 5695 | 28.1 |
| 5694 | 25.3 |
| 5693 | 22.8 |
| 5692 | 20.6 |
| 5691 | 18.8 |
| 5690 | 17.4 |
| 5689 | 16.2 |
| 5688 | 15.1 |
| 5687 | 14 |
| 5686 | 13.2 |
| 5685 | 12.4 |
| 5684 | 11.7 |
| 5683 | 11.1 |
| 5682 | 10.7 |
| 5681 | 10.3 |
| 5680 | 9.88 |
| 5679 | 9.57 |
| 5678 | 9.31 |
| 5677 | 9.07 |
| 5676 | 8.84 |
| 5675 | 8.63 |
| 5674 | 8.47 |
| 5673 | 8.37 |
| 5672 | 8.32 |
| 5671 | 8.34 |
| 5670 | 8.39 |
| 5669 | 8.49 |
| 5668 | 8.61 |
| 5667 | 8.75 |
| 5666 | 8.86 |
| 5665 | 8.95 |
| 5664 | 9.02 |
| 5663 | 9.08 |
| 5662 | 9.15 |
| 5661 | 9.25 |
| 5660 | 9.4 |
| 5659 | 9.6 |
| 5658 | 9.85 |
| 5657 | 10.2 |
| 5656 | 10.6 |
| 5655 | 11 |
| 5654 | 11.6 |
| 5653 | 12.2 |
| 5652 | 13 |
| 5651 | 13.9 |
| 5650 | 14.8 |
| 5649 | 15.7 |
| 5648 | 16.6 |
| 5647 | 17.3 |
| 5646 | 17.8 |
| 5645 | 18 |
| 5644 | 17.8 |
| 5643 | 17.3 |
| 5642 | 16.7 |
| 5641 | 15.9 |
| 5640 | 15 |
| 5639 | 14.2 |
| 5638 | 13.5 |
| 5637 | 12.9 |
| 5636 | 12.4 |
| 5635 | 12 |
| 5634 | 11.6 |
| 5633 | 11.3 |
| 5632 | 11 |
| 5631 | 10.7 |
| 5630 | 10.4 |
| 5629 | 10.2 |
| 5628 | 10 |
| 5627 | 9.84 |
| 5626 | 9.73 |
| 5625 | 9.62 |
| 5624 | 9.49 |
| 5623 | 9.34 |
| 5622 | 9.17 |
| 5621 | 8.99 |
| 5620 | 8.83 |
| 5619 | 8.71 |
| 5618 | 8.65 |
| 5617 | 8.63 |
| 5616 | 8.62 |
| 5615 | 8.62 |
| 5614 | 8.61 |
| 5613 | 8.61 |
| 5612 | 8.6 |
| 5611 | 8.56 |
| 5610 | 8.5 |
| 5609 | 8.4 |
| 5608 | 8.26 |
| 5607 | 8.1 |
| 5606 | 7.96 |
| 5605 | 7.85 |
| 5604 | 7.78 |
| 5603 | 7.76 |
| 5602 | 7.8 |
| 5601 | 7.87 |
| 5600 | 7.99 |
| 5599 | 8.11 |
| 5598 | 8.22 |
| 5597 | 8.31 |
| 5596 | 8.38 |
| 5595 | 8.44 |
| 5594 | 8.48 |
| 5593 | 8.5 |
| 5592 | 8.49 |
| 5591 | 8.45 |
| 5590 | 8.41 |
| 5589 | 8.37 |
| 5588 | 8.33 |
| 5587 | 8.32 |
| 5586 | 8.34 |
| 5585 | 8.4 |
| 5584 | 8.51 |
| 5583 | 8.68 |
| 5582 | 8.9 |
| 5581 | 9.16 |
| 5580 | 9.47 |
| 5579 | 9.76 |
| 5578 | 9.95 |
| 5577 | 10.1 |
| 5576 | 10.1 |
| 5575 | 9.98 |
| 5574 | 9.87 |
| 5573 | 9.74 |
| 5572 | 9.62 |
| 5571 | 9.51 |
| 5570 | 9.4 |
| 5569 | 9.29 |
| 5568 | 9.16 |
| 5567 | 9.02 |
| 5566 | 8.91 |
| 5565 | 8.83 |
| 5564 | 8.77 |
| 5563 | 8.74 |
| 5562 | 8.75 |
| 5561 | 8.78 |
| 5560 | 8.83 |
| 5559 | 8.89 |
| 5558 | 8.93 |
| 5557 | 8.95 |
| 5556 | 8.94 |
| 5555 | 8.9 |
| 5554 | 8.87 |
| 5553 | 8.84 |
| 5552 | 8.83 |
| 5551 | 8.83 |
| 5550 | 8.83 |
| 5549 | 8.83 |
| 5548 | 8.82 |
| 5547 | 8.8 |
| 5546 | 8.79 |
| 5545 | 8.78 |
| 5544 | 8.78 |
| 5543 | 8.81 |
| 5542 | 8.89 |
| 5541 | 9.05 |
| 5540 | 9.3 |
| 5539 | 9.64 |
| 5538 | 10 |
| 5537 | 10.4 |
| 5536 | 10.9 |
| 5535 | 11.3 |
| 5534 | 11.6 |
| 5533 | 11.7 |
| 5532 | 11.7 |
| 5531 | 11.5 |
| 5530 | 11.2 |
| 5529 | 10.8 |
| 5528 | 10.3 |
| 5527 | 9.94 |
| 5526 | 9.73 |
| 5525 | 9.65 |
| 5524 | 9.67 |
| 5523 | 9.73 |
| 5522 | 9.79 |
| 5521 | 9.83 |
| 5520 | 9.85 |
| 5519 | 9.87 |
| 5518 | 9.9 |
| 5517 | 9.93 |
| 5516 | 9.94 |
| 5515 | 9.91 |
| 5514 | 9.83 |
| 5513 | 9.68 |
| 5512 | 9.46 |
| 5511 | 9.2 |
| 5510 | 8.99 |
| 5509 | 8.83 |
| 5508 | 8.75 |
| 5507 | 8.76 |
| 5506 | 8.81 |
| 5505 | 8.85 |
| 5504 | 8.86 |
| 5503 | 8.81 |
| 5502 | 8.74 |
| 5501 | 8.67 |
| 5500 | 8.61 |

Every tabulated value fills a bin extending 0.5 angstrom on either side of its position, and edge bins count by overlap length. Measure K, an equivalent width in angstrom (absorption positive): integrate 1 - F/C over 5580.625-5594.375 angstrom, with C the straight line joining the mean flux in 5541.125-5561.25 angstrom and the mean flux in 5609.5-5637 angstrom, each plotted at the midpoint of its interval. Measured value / 1.1 angstrom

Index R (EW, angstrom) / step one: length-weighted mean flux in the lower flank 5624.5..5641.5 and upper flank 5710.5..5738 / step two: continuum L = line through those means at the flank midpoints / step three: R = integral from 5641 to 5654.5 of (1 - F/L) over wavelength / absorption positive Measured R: -4.94 angstrom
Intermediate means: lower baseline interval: 11.8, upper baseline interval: 9.51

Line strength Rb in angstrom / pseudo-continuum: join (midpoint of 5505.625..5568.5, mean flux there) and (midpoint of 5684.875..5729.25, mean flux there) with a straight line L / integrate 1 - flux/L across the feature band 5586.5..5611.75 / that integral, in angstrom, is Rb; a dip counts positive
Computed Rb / 8.8 angstrom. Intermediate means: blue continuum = 9.5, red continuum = 18.1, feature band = 8.23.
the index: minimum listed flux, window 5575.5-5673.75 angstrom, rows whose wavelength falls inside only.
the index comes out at 7.76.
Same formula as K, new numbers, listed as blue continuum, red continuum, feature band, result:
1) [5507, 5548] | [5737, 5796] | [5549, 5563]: 1.3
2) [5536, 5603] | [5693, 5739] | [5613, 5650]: 0.3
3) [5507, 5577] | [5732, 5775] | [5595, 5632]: 2.4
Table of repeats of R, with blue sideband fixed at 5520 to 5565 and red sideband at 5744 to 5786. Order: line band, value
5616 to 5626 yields 0.3 angstrom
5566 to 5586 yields 0.2 angstrom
